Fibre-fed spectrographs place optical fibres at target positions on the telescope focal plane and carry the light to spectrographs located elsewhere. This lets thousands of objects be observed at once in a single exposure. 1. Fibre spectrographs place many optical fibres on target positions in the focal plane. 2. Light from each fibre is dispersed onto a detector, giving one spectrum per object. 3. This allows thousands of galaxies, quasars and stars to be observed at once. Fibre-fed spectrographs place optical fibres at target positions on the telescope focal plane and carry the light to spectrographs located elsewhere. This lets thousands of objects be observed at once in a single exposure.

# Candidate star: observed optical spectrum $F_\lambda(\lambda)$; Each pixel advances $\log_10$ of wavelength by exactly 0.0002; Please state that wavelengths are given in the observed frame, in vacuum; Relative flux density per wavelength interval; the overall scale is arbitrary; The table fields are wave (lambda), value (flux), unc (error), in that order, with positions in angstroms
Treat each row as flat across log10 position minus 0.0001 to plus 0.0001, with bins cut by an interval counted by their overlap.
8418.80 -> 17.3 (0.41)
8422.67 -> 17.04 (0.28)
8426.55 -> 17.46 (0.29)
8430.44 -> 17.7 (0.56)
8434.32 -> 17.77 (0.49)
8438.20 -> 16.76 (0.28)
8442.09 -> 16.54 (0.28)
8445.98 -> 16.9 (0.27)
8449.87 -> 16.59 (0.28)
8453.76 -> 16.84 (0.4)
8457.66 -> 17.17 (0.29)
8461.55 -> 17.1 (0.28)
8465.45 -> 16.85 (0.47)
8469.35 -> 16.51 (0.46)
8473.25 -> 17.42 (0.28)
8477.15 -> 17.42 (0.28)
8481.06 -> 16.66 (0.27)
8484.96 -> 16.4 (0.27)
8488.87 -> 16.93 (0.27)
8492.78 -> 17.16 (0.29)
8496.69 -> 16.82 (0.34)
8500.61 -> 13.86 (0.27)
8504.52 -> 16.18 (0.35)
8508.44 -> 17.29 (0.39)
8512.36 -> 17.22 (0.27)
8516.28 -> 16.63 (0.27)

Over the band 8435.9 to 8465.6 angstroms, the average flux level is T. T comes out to 16.9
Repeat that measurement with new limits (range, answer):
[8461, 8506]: 16.6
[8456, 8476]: 17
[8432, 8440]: 17.3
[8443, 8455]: 16.8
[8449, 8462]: 16.9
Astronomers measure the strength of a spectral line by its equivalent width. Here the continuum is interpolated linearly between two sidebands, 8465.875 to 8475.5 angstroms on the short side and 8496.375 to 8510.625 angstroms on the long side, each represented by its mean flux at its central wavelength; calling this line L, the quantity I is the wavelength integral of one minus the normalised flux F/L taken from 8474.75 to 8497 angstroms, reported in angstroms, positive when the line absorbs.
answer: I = -0.56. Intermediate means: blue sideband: 17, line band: 16.9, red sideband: 16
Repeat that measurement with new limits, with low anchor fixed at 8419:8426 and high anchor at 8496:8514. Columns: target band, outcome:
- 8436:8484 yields -0.4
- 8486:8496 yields -0.4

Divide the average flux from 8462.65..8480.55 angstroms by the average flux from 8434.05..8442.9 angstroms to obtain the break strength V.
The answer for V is 1.00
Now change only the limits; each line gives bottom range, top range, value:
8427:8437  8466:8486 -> 0.96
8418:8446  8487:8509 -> 0.95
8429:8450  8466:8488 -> 0.99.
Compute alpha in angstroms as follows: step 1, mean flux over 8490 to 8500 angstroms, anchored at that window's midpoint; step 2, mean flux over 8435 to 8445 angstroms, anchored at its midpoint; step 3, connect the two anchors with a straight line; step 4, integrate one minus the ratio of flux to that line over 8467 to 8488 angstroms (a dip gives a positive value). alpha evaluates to -0.31 angstroms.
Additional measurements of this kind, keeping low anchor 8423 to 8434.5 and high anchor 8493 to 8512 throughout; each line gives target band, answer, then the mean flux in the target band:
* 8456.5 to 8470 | 0.0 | 16.9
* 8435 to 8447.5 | 0.3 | 16.8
